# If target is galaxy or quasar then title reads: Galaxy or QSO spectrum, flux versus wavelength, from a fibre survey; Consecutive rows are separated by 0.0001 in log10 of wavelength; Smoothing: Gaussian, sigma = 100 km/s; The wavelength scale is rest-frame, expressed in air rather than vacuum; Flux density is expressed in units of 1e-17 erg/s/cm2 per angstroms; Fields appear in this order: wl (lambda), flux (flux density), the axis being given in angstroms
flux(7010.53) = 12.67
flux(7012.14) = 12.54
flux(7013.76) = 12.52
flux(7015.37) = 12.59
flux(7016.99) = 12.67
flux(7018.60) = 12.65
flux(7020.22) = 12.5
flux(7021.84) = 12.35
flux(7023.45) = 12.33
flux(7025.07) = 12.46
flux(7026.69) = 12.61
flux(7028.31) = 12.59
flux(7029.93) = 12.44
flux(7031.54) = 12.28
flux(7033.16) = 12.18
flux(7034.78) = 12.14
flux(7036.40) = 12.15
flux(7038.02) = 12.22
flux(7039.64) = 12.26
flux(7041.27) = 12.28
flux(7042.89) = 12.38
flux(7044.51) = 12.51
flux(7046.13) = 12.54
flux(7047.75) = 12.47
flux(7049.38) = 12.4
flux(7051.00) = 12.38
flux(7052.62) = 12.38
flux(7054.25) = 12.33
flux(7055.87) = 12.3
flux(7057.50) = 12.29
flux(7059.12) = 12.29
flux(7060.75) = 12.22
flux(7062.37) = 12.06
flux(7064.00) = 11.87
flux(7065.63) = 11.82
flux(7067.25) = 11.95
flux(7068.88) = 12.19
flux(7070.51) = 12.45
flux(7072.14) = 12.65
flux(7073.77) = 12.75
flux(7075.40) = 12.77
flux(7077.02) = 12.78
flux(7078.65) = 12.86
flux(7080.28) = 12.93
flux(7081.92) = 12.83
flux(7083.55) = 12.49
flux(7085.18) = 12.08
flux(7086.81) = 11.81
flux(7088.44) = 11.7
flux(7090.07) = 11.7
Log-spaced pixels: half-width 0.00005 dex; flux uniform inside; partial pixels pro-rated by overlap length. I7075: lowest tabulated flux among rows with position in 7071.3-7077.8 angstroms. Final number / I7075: 12.65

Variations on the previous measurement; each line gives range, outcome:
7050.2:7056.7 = 12.3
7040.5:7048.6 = 12.28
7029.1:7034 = 12.18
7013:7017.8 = 12.52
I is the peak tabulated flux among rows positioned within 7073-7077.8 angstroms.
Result 12.78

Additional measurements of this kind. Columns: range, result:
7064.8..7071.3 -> 12.45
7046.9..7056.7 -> 12.47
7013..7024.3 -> 12.67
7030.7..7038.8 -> 12.28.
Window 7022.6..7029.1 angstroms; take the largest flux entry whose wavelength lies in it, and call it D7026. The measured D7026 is 12.61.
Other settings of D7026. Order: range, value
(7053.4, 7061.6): 12.33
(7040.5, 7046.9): 12.54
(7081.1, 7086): 12.83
